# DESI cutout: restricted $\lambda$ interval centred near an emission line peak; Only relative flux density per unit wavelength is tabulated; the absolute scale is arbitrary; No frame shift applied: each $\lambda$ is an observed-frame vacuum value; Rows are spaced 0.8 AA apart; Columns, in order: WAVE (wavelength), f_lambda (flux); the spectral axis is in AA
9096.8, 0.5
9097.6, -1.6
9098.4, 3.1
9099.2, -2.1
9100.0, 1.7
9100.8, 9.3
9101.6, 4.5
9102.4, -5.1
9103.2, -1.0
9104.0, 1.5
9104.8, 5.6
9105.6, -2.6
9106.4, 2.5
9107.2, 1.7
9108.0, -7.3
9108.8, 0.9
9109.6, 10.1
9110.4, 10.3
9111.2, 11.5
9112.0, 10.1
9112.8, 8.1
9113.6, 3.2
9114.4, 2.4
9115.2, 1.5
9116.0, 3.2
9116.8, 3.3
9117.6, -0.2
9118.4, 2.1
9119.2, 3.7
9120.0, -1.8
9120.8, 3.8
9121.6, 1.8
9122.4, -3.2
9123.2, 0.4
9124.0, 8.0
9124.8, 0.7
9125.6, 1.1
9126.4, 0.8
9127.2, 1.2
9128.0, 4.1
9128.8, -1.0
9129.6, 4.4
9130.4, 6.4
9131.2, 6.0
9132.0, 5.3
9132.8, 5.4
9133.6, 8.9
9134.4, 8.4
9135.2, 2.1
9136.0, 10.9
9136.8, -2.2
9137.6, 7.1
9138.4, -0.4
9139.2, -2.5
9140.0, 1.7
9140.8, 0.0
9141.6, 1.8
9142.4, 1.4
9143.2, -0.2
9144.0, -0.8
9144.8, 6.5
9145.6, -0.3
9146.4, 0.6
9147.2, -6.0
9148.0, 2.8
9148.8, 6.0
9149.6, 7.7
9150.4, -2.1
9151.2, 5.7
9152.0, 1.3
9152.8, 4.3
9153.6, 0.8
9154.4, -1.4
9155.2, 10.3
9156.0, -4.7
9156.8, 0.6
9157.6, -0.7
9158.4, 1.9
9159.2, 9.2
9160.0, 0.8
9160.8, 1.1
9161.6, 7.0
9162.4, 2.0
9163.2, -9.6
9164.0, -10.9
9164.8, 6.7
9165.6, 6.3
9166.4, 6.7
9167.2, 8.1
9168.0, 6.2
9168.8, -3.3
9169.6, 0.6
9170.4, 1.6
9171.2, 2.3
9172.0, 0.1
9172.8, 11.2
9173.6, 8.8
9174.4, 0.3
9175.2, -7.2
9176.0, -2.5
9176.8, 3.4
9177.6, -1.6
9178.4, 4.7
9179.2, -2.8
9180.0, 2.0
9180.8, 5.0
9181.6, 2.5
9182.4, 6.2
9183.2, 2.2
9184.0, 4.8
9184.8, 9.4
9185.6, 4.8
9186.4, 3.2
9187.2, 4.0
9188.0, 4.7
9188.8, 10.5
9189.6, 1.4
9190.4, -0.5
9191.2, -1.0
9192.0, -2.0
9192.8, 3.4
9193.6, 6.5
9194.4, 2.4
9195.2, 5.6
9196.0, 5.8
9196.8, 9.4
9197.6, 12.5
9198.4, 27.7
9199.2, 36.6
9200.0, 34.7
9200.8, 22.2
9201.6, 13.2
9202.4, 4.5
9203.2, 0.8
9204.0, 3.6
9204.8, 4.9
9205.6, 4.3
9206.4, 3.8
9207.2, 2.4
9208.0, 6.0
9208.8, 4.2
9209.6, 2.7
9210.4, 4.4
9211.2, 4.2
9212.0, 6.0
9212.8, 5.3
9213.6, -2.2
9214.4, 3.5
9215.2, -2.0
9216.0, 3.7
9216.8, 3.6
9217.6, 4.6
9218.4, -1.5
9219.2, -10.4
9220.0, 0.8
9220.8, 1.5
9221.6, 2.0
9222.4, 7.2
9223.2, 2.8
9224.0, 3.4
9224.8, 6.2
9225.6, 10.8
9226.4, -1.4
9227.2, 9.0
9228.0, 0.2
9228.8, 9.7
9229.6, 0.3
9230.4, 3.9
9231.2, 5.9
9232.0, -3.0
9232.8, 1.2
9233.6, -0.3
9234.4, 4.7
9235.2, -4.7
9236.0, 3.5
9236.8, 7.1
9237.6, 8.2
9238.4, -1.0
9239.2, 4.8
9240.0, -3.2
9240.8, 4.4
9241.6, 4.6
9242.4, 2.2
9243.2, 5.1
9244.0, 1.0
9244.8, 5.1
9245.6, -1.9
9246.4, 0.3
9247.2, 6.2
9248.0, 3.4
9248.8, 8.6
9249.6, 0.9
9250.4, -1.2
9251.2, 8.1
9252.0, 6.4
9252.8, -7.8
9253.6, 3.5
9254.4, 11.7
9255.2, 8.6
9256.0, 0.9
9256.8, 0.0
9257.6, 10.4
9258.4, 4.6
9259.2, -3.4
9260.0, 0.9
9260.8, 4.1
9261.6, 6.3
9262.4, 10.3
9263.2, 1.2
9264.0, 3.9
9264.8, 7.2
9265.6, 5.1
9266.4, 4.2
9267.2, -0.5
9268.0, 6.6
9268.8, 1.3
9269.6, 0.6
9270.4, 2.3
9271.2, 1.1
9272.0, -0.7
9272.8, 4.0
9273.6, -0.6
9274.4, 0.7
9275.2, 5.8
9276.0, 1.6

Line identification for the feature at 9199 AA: [O III]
